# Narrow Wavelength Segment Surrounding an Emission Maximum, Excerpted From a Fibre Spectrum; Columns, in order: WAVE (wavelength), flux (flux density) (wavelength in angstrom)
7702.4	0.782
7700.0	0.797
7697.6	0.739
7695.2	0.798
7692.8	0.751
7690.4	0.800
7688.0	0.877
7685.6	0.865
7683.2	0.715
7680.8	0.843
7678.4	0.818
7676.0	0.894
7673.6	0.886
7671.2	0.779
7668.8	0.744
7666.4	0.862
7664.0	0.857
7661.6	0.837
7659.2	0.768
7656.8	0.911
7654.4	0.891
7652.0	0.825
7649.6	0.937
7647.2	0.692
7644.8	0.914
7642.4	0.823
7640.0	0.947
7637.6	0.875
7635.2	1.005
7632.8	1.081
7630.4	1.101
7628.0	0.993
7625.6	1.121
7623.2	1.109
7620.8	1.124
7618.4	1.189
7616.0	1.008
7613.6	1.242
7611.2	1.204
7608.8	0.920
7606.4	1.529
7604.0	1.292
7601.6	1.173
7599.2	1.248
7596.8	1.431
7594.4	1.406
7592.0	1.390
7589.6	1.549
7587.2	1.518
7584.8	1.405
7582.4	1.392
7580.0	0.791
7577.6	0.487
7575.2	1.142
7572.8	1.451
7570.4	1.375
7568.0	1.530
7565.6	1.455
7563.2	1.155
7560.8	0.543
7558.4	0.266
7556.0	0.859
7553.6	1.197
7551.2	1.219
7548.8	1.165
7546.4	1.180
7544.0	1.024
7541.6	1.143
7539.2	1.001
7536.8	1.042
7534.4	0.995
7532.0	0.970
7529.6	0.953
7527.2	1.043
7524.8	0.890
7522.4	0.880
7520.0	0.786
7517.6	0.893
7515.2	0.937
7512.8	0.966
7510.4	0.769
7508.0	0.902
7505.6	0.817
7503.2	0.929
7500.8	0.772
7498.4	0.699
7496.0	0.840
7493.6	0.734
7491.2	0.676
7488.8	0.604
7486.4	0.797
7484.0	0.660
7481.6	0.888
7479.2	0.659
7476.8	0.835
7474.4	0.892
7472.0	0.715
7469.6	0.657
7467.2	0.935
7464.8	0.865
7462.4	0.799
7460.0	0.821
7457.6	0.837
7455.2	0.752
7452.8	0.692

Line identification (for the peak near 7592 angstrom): Mg II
